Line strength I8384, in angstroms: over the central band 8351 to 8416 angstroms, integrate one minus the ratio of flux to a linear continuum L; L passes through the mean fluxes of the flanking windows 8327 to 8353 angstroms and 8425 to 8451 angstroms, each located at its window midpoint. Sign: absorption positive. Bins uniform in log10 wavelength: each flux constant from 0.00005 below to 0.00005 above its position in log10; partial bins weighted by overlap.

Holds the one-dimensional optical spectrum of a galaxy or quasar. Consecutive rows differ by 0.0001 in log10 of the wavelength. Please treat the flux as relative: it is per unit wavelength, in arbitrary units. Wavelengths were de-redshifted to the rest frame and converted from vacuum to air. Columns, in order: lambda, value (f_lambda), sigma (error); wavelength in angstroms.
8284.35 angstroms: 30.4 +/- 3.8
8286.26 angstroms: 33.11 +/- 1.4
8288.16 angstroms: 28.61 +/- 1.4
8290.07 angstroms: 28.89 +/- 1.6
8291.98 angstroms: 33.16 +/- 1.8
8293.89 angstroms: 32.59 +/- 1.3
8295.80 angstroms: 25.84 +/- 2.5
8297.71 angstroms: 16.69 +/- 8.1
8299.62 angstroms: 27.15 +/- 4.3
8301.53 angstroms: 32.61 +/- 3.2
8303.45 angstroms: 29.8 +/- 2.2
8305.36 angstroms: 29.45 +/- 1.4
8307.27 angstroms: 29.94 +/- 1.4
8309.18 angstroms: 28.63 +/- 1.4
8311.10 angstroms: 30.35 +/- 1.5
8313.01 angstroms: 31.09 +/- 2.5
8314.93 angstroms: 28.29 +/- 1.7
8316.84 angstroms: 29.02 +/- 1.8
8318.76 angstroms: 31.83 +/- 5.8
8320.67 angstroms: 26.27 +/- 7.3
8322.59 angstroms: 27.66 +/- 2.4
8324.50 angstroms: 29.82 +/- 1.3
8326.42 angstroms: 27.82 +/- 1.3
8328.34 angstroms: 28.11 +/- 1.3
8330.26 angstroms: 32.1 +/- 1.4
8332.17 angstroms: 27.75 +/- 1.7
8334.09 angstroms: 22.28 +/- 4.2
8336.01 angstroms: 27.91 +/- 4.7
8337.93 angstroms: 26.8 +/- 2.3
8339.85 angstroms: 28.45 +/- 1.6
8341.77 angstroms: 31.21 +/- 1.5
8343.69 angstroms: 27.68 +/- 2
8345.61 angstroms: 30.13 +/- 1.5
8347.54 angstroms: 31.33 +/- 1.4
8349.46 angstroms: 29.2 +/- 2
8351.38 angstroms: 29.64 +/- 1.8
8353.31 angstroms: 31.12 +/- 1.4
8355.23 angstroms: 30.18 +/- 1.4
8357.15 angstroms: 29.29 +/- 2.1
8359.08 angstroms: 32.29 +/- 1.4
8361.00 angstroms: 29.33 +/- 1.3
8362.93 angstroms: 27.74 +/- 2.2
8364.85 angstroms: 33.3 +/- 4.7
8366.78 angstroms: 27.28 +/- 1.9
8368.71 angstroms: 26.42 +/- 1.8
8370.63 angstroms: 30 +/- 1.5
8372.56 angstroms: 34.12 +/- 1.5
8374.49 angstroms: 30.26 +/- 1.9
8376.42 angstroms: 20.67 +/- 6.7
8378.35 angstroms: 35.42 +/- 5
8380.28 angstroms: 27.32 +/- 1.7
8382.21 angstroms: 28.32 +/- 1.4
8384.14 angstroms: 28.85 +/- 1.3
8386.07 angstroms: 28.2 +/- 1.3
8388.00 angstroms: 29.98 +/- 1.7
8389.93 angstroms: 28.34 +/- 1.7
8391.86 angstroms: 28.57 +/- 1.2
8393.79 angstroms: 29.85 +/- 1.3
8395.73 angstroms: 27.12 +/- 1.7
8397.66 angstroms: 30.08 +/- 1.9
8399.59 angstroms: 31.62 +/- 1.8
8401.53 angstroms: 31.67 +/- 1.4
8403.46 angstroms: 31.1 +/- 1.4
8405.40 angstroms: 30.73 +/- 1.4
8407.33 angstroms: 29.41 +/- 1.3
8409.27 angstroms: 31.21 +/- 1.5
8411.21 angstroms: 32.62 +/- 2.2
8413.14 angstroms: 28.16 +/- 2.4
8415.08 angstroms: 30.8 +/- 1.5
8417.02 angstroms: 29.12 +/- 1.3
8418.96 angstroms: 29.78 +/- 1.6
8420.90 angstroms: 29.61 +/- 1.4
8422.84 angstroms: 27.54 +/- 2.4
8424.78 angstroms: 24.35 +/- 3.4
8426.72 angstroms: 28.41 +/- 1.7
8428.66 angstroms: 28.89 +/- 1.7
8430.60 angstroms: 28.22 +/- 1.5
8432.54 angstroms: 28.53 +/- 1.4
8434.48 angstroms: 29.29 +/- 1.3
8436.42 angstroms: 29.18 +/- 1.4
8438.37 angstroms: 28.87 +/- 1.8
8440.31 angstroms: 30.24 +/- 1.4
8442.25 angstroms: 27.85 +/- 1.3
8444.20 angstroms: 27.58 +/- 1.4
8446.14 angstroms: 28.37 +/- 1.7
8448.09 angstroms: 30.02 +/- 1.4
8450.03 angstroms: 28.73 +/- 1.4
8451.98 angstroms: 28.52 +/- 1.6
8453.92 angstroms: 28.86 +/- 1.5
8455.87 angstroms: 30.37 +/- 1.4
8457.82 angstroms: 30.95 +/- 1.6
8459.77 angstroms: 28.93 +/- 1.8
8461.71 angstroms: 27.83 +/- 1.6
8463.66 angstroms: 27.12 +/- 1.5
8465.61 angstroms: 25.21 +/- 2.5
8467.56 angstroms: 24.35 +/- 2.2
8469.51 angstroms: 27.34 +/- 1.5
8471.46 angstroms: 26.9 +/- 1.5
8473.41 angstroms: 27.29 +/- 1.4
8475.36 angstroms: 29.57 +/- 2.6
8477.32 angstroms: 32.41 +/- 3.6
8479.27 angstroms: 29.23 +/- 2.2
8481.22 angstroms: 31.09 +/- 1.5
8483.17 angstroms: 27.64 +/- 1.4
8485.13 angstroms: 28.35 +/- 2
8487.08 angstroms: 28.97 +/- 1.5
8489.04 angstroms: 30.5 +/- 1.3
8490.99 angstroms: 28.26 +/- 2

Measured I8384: -2.4 angstroms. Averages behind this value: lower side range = 28.7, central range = 29.7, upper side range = 28.7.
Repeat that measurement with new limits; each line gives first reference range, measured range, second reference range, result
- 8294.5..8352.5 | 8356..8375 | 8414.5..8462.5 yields -0.9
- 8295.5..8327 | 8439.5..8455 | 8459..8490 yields -0.2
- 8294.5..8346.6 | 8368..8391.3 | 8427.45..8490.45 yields -0.4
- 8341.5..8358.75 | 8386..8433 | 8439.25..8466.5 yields -0.3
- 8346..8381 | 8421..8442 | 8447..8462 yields 0.8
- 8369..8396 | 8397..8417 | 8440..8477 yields -1.3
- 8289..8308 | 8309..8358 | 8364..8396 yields -0.3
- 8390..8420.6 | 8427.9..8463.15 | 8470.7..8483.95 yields 0.8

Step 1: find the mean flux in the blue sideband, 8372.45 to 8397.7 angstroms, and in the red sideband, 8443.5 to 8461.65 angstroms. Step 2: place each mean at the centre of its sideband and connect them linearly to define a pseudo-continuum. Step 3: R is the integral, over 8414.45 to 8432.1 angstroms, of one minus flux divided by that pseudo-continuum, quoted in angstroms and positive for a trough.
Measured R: 0.3 angstroms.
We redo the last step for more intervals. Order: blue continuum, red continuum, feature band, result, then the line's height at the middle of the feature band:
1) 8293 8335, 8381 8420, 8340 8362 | -0.8 angstroms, 29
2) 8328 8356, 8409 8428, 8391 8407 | -0.6 angstroms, 29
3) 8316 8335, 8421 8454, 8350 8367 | -1.1 angstroms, 28.3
